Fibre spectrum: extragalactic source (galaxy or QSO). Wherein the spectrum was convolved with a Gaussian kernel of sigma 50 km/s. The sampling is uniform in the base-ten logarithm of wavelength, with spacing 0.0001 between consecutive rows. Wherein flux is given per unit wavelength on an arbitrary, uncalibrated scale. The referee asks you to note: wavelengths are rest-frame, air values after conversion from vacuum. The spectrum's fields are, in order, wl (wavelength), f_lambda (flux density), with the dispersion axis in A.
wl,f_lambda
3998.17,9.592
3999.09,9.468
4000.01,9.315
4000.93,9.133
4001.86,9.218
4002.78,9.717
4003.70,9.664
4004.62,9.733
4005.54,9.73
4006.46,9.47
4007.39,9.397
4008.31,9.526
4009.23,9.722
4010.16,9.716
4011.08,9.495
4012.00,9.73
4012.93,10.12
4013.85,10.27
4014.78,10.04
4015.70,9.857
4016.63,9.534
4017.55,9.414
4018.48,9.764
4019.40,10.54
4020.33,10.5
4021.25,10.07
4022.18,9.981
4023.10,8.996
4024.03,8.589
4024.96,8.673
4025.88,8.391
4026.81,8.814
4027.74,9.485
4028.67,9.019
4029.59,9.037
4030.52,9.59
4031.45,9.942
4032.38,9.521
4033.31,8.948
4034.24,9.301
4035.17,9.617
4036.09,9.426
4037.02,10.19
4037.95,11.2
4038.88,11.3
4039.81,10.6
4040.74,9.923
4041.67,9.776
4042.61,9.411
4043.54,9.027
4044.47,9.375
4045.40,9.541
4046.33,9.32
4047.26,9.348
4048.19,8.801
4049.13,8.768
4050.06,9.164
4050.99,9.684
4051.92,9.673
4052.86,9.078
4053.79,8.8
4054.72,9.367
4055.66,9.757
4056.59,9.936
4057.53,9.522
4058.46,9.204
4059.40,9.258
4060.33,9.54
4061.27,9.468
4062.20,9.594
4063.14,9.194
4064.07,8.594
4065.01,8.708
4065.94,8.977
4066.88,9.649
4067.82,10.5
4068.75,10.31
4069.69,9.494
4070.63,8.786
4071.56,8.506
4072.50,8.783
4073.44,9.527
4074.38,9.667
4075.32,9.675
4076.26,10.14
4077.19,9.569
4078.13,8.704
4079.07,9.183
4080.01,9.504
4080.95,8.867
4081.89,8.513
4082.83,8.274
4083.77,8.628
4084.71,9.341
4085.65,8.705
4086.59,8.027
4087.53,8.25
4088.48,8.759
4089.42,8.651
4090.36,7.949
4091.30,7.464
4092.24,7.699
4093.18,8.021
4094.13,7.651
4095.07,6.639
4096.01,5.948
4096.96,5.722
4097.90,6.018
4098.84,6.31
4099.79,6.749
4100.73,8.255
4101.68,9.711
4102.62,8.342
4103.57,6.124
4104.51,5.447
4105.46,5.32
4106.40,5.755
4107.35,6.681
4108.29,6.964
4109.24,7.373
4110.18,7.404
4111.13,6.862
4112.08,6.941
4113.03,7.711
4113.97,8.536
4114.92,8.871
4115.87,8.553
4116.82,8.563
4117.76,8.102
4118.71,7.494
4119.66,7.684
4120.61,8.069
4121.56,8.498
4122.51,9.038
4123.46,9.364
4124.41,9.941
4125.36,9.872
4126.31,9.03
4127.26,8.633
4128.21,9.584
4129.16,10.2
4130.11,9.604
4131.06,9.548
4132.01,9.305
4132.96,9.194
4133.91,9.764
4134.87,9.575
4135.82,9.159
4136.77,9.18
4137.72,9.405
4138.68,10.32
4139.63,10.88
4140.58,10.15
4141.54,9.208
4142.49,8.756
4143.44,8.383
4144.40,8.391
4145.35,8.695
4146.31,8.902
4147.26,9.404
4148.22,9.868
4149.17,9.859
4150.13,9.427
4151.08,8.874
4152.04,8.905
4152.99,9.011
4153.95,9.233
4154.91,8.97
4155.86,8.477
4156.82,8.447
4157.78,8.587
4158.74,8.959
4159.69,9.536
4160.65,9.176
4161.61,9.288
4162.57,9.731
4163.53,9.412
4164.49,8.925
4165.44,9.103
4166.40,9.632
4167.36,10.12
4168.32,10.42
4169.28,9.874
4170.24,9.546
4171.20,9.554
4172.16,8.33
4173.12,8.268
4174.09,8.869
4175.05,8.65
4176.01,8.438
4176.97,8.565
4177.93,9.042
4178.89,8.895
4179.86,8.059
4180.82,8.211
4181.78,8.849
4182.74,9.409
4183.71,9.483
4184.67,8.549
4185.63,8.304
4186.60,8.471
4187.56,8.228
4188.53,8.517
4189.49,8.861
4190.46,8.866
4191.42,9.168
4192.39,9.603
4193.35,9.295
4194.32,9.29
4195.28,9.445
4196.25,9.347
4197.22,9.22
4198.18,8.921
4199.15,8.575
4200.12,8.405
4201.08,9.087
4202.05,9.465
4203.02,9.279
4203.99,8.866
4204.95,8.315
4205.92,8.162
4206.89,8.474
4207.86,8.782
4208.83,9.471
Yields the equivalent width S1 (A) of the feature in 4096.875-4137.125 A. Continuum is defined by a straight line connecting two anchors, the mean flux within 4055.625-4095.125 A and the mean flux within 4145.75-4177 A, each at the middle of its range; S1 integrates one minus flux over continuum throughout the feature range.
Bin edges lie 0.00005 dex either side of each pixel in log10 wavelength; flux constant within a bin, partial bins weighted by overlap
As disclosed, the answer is 4.1 A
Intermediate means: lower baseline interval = 8.97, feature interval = 8.14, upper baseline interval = 9.17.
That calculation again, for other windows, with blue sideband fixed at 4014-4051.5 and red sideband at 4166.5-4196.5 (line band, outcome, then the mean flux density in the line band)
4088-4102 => 2.9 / 7.41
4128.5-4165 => -0.6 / 9.28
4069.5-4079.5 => 0.1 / 9.27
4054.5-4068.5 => 0.0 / 9.43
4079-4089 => 0.7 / 8.71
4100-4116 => 3.4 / 7.31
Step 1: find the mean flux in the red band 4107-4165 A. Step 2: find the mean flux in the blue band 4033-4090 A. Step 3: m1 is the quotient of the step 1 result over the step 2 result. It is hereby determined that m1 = 0.95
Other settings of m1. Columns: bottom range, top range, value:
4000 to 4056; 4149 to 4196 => 0.94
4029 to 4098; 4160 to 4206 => 0.99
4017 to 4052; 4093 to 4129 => 0.81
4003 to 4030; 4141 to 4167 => 0.95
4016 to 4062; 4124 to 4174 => 0.98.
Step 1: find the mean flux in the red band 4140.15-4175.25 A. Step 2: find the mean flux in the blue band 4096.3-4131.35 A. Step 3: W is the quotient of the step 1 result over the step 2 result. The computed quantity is 1.16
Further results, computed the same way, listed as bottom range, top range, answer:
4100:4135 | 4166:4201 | 1.09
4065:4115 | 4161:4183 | 1.12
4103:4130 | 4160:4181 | 1.14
